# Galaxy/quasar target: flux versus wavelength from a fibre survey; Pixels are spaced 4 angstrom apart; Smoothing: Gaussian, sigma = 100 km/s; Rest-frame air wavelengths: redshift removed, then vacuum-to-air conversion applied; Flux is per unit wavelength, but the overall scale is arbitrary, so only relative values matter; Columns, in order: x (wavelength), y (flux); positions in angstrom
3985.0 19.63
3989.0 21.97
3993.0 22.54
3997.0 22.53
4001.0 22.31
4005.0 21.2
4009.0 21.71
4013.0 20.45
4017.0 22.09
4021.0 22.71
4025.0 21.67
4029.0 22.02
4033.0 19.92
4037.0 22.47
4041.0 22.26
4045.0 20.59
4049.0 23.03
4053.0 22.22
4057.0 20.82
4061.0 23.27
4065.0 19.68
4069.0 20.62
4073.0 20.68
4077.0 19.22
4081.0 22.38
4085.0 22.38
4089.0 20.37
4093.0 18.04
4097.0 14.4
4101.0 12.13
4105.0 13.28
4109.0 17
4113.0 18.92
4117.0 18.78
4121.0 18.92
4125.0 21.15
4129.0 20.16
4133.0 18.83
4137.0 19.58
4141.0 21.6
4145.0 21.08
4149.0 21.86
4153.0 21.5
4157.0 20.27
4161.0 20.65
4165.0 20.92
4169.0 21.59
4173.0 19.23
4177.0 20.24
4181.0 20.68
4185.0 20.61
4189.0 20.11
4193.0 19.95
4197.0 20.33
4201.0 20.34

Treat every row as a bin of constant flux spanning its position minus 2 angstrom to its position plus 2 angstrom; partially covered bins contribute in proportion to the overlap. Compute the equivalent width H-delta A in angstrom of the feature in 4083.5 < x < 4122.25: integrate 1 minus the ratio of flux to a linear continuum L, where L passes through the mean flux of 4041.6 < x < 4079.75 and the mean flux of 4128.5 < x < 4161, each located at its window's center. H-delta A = 6.6 angstrom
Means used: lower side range 21.2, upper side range 20.6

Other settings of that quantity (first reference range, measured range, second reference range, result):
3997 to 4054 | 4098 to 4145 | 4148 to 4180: 6.2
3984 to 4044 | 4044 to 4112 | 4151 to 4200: 5.9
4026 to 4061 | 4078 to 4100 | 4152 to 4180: 2.2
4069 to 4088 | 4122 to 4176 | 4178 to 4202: 0.0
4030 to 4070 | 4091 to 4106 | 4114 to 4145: 4.4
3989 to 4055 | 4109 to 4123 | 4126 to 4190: 1.6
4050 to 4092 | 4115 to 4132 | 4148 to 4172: 1.1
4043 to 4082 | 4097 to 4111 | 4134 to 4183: 4.6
